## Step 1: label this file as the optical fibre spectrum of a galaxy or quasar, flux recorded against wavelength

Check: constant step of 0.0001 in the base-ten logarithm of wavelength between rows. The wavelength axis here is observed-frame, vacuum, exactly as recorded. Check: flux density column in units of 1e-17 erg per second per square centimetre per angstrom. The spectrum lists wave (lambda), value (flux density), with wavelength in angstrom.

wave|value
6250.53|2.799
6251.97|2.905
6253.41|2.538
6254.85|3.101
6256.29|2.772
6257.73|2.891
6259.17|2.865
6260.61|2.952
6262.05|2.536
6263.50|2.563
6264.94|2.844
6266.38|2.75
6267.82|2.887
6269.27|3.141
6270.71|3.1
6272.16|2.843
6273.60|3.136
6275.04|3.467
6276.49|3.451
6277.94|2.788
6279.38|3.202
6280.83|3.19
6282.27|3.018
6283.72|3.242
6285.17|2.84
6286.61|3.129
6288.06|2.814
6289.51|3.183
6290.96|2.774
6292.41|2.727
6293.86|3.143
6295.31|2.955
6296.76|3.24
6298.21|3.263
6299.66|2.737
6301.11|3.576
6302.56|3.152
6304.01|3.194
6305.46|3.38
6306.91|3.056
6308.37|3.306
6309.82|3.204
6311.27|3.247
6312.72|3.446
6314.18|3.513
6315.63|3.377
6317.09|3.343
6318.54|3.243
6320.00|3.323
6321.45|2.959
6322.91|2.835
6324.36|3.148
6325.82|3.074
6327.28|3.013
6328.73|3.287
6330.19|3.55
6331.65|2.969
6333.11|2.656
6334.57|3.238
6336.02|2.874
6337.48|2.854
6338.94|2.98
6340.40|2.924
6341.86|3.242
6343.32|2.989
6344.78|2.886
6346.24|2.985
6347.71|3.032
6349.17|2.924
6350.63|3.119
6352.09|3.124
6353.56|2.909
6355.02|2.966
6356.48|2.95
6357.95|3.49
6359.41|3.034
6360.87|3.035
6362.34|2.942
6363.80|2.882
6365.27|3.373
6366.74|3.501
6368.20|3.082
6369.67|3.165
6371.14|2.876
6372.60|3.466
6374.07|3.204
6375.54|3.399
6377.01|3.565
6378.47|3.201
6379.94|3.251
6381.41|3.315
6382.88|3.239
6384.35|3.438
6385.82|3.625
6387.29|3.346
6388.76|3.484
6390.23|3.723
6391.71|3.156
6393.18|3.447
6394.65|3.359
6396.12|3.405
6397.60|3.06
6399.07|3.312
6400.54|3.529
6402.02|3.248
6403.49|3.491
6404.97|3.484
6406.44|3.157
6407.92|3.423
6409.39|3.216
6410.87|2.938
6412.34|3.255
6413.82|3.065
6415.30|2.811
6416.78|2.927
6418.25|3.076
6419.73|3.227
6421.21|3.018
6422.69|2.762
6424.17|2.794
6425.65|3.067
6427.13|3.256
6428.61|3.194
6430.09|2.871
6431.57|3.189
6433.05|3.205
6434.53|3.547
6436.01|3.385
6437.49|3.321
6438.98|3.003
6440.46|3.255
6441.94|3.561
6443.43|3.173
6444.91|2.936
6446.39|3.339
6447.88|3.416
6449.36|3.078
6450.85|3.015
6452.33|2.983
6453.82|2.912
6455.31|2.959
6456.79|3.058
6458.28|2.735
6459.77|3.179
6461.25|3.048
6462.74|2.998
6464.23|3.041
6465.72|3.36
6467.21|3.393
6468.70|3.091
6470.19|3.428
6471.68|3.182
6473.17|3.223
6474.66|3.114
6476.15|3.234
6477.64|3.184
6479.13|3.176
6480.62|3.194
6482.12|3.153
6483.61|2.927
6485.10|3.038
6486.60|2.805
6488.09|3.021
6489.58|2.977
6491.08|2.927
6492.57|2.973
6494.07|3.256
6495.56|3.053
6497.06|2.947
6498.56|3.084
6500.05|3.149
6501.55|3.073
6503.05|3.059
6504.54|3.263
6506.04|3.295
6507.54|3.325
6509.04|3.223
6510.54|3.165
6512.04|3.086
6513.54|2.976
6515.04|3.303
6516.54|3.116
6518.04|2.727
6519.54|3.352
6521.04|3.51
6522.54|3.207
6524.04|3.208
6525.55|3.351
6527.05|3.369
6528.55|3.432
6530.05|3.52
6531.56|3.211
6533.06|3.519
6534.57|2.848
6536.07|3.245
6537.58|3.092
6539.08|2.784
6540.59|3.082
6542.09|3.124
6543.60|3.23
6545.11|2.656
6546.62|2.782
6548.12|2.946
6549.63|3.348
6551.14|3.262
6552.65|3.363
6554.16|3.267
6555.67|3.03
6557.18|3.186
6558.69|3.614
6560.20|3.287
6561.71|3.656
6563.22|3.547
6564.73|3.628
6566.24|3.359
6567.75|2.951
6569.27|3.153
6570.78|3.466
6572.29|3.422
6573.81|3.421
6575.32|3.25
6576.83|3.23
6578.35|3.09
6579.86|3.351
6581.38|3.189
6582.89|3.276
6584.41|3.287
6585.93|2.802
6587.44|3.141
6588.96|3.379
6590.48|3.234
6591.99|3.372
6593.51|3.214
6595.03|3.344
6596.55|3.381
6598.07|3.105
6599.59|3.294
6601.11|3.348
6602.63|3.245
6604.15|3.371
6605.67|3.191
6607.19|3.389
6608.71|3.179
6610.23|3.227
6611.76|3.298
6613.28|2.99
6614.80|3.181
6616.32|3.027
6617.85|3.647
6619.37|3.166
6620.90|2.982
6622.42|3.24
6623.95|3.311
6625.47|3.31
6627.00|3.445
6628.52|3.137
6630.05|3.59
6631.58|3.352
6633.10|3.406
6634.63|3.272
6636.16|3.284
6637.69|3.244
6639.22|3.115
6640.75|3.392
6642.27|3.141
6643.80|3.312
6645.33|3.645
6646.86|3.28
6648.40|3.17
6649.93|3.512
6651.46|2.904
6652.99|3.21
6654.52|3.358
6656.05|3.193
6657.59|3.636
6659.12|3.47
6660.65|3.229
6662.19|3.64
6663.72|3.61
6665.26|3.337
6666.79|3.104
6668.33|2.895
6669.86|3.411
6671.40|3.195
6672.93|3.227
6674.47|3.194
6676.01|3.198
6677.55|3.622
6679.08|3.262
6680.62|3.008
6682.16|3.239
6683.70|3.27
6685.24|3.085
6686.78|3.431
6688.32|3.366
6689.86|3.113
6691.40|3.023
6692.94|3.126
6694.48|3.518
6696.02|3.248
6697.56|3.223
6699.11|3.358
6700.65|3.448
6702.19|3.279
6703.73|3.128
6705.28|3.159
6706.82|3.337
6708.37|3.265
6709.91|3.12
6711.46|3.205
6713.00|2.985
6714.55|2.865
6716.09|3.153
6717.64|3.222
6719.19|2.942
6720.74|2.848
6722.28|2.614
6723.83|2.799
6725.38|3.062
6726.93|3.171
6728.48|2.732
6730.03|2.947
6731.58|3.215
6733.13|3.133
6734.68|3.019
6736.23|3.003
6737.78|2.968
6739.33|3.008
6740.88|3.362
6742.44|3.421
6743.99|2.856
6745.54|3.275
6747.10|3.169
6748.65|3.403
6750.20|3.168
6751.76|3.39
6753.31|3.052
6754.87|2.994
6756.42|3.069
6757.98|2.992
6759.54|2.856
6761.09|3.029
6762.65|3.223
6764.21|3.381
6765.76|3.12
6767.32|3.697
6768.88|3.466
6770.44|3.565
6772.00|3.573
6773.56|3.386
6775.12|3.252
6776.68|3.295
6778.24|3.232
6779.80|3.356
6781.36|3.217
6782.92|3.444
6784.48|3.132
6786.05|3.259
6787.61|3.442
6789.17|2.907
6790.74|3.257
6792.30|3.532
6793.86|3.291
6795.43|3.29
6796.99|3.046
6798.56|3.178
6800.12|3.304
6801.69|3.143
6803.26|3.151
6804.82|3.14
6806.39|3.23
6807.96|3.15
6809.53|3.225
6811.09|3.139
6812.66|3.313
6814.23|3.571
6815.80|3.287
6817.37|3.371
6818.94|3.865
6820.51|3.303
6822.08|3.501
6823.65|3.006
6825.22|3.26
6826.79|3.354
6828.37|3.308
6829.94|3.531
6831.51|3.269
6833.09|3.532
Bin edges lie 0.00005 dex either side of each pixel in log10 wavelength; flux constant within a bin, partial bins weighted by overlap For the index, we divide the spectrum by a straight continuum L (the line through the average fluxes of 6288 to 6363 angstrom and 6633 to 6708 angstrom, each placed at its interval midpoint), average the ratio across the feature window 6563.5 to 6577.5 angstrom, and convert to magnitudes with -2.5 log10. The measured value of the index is -0.033 mag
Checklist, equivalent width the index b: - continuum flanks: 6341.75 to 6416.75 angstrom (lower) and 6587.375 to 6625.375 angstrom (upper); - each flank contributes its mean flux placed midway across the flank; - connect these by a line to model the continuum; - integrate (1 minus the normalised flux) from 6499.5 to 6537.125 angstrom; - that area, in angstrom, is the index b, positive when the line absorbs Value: 0.2 angstrom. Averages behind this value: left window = 3.22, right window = 3.25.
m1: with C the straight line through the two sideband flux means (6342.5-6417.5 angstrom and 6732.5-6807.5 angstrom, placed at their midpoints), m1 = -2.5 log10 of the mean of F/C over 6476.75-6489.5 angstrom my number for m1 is 0.05 mag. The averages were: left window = 3.21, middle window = 3.06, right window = 3.22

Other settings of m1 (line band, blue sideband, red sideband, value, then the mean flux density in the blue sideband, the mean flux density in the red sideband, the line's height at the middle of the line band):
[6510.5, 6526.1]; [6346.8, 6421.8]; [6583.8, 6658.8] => 0.02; 3.22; 3.27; 3.25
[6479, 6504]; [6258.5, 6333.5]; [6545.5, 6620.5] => 0.06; 3.09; 3.26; 3.21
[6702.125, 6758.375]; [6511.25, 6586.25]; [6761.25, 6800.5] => 0.07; 3.22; 3.31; 3.29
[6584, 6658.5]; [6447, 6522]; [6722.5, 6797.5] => -0.04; 3.12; 3.19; 3.15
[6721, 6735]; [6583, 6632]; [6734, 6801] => 0.10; 3.25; 3.23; 3.24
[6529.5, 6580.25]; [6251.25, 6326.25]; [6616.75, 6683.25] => 0.00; 3.07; 3.3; 3.24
